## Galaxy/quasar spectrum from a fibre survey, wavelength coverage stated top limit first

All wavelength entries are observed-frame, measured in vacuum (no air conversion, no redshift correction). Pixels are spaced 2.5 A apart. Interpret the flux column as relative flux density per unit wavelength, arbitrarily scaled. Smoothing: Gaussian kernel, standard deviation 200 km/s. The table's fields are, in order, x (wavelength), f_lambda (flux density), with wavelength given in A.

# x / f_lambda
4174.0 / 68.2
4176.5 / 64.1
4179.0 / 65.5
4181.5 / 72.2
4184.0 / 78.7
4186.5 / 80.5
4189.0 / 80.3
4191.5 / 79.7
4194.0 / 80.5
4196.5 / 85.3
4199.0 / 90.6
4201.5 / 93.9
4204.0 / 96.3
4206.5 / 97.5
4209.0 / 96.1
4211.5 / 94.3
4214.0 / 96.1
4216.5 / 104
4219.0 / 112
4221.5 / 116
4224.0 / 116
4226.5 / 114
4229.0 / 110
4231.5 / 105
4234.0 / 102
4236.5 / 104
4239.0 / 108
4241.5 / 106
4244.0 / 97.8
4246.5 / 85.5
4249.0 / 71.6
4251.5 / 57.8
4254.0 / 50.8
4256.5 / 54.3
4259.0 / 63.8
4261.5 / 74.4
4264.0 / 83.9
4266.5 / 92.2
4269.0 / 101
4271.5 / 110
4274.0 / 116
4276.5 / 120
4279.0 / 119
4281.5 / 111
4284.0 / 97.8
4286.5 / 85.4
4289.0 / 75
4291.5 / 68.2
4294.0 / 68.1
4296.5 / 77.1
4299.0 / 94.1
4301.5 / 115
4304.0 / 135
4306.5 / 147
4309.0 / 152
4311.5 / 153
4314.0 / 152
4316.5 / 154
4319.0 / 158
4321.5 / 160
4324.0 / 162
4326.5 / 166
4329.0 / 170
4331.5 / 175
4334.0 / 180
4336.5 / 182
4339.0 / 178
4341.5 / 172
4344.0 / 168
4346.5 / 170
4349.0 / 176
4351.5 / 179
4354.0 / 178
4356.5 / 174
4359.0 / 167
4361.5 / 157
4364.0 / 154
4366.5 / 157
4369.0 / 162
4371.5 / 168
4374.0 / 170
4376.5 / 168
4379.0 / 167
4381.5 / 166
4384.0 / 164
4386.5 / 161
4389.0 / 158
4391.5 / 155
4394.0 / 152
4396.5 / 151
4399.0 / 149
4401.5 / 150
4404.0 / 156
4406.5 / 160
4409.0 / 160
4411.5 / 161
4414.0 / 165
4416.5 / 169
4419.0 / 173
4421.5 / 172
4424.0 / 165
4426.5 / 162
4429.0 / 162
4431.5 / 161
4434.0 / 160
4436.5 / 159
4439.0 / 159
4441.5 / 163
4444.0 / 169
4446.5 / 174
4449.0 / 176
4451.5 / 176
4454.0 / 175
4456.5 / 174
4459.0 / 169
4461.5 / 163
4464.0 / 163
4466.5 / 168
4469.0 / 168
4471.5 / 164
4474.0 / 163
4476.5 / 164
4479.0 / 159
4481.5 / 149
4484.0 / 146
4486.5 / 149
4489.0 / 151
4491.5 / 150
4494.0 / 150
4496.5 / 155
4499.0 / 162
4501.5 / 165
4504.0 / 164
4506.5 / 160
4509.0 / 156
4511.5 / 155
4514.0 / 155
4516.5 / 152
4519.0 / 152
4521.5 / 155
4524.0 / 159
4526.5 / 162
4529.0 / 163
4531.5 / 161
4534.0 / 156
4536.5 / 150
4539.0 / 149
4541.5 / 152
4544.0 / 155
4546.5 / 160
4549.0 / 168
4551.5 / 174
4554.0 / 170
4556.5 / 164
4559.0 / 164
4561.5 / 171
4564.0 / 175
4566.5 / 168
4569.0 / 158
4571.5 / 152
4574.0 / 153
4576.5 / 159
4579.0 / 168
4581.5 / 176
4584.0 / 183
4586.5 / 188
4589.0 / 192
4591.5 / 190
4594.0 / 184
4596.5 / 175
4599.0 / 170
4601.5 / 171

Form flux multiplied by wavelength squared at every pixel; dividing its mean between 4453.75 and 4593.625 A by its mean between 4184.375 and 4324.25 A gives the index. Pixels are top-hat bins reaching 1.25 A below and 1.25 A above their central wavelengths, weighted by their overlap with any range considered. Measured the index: 1.80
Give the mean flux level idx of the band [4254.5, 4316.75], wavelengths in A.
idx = 103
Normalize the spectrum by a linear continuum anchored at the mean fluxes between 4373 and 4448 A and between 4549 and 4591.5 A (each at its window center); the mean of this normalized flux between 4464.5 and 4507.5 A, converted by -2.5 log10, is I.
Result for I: 0.05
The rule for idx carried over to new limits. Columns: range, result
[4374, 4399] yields 160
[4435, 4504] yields 162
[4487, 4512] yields 157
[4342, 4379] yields 168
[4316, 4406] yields 165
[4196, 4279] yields 95.2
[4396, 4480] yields 164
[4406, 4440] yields 164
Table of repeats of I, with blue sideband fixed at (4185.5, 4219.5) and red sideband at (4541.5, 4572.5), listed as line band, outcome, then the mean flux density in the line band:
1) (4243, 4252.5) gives 0.275 mag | 78.2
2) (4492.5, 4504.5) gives -0.043 mag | 159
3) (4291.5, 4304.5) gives 0.198 mag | 92.9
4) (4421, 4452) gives -0.185 mag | 166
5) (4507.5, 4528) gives 0.004 mag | 156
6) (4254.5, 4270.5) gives 0.321 mag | 77.5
